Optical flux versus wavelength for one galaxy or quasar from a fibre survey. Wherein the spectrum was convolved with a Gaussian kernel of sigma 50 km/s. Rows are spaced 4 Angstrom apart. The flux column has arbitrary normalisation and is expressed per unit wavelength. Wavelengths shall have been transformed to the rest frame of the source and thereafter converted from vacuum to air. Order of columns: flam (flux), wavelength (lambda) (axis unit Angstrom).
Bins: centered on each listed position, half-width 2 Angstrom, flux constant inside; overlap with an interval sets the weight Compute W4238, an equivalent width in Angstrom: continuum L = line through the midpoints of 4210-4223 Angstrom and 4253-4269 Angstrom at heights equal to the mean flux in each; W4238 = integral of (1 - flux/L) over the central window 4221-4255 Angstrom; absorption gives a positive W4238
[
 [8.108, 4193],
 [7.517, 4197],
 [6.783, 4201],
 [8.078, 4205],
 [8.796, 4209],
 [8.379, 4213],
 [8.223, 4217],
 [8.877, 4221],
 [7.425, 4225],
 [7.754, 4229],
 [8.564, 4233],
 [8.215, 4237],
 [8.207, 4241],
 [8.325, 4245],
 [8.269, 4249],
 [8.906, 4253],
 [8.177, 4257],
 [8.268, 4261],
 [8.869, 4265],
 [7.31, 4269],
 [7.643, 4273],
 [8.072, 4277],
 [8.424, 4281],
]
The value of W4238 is 0.8 Angstrom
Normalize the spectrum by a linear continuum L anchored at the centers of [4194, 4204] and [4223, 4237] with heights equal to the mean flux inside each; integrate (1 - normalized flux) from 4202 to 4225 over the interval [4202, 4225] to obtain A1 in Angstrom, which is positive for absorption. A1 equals -2.05 Angstrom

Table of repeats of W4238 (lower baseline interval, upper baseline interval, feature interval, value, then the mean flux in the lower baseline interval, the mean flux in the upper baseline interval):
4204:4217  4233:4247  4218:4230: 0.4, 8.41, 8.29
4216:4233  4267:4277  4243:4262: -1.4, 8.12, 7.6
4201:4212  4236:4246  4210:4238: -0.1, 8.13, 8.24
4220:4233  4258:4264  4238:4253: -0.3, 8.04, 8.35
